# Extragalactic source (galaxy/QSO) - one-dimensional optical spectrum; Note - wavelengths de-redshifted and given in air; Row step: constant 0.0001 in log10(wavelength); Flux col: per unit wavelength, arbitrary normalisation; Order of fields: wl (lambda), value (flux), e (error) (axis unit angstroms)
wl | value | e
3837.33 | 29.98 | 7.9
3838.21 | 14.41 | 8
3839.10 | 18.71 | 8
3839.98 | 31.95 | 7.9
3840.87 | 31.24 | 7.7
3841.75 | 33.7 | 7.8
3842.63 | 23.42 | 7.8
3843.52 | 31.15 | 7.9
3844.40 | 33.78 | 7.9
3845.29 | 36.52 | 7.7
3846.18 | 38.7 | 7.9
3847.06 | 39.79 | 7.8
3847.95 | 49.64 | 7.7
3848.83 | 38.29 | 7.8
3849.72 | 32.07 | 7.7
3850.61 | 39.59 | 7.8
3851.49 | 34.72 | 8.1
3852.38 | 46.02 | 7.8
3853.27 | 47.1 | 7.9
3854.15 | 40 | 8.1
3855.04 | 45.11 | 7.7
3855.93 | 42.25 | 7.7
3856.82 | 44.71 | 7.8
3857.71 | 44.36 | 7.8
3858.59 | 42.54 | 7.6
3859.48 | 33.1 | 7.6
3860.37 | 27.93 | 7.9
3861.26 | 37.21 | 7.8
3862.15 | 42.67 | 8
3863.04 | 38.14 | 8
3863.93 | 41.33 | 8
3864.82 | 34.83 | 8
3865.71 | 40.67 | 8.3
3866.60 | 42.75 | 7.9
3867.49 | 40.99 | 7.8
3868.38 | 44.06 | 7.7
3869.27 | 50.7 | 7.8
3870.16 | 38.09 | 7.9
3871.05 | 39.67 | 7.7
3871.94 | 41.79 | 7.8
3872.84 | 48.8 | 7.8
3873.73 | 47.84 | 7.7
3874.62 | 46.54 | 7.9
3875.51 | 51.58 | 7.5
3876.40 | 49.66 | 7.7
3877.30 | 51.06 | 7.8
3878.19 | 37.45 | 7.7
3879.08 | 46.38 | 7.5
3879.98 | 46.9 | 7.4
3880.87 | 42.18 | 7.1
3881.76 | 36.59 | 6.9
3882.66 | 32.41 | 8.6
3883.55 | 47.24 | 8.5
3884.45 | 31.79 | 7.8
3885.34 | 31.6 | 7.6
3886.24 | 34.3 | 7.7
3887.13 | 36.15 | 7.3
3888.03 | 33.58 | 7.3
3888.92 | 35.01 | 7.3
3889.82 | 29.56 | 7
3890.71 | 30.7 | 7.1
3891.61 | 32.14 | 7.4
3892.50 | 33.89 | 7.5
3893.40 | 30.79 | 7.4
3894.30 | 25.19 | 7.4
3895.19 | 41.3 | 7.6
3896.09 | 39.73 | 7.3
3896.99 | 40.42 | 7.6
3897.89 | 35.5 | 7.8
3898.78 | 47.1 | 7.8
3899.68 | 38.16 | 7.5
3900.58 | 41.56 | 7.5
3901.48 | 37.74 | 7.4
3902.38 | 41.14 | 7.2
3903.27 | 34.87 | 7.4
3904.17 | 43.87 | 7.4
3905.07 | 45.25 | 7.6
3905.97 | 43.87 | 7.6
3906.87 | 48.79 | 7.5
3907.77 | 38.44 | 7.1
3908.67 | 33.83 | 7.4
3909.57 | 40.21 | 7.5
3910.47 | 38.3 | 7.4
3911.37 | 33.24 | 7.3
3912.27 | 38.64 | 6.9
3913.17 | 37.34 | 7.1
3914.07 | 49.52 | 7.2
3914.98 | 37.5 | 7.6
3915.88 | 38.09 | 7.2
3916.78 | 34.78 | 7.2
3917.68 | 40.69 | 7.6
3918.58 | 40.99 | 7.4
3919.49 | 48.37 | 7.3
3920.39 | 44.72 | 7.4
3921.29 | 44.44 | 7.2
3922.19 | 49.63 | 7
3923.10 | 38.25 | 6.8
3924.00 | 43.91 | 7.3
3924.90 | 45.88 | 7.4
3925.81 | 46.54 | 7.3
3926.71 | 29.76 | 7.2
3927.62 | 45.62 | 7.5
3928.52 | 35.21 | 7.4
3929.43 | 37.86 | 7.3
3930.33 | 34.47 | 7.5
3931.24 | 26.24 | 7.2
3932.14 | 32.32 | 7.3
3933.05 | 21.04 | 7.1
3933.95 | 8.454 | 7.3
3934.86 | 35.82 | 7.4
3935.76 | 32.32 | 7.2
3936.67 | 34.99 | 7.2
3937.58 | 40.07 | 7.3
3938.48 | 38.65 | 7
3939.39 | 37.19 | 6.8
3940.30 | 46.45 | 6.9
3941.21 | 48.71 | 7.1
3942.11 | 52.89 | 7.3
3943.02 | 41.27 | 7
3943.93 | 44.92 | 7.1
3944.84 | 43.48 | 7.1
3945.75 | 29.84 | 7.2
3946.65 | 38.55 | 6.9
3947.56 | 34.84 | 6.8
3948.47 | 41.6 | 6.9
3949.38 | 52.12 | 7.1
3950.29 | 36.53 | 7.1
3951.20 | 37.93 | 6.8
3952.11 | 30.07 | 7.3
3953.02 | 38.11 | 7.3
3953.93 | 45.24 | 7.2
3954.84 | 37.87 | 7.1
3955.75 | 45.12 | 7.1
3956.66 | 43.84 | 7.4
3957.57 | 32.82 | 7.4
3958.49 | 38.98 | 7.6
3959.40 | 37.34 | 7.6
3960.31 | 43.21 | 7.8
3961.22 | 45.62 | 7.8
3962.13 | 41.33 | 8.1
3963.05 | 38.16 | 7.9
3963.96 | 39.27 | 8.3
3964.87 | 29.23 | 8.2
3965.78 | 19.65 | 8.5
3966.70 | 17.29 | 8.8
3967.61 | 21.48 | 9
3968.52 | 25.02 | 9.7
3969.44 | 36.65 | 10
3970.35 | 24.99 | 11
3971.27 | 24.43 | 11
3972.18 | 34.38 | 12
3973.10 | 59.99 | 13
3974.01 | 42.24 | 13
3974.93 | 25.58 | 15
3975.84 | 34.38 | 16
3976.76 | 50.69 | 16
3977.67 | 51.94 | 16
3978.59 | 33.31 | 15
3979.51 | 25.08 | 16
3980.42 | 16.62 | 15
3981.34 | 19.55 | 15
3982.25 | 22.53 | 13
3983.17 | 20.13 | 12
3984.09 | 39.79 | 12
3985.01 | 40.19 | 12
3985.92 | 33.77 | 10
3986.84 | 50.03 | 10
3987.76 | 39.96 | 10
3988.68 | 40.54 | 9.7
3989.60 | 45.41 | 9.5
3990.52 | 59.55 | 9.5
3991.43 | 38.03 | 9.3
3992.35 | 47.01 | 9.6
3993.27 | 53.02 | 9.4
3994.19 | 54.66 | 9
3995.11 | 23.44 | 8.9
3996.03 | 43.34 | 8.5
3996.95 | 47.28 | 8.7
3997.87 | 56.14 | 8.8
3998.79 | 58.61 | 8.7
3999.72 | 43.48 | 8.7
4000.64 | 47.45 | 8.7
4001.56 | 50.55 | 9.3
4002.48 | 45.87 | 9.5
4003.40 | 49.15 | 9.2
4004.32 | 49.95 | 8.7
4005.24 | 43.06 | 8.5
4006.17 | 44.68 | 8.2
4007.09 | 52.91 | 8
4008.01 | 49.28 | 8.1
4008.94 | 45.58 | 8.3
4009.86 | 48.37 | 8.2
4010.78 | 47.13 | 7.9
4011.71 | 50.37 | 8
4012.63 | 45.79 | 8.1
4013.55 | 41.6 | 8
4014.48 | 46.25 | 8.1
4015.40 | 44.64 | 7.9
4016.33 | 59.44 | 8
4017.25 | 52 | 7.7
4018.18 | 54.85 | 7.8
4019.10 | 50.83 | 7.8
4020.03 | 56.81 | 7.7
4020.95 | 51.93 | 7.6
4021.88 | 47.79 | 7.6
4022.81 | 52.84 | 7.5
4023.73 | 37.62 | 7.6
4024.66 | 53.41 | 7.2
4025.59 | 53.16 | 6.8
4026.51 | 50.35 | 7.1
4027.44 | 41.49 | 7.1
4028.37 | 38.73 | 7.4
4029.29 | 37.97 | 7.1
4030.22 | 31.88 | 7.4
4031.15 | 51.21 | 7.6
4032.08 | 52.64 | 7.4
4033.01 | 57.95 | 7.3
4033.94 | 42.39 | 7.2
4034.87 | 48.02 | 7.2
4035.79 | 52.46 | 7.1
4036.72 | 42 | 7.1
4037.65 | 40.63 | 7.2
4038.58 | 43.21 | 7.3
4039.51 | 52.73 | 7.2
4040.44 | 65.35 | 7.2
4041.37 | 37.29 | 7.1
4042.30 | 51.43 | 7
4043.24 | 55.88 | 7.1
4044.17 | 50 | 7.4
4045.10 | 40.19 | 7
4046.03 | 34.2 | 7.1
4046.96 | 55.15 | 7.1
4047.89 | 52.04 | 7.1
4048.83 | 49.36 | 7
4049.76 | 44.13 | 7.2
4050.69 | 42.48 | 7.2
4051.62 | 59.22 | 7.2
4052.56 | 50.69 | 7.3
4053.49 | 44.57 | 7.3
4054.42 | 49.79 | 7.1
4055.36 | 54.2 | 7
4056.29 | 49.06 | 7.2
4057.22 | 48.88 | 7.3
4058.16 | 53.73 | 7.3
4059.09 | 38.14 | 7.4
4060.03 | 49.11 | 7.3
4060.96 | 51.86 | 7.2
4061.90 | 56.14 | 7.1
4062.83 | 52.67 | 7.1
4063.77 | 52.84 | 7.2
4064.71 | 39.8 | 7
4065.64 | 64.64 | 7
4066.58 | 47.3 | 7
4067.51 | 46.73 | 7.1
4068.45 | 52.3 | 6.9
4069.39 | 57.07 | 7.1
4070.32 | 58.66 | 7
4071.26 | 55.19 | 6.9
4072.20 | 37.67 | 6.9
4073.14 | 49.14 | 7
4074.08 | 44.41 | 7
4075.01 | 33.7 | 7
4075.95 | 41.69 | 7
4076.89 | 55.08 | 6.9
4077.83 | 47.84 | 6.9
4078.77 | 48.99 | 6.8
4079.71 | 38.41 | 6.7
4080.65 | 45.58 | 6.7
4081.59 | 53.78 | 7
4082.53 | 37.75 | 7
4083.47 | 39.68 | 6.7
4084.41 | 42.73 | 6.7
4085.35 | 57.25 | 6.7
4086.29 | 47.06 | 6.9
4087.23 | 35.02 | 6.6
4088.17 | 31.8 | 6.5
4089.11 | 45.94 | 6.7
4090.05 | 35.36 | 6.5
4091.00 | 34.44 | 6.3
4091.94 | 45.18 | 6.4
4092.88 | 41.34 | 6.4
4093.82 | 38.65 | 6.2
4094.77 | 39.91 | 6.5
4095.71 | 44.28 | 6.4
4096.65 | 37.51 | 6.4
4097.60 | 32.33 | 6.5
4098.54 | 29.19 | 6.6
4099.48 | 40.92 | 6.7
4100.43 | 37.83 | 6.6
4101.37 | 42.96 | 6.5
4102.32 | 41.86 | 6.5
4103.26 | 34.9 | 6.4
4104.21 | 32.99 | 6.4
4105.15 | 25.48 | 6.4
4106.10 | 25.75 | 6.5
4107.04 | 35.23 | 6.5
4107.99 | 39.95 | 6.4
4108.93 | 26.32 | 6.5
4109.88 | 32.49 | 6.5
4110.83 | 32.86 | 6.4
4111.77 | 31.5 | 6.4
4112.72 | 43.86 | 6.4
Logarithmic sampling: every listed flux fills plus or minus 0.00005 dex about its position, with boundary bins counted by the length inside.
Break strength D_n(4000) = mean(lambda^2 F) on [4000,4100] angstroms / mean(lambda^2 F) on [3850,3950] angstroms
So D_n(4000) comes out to 1.28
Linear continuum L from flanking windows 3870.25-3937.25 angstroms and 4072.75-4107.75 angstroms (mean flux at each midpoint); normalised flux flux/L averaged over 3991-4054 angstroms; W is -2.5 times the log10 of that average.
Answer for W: -0.20 mag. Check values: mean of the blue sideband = 38.7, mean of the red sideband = 40.3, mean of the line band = 47.9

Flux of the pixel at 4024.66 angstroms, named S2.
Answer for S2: 53.41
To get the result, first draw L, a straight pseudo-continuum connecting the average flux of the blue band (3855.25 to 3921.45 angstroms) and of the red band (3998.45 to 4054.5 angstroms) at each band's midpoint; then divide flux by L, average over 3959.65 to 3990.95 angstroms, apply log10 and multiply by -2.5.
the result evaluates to 0.275 mag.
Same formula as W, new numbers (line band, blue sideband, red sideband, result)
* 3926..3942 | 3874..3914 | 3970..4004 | 0.13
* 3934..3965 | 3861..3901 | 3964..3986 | -0.18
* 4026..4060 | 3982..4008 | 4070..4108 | -0.12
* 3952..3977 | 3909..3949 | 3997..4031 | 0.19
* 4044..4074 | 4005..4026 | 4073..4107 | -0.13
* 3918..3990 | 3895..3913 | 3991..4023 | 0.19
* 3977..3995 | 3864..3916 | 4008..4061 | 0.18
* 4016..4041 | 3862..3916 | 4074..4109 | -0.22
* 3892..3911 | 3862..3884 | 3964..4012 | 0.09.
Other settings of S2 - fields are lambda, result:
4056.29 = 49.06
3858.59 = 42.54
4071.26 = 55.19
